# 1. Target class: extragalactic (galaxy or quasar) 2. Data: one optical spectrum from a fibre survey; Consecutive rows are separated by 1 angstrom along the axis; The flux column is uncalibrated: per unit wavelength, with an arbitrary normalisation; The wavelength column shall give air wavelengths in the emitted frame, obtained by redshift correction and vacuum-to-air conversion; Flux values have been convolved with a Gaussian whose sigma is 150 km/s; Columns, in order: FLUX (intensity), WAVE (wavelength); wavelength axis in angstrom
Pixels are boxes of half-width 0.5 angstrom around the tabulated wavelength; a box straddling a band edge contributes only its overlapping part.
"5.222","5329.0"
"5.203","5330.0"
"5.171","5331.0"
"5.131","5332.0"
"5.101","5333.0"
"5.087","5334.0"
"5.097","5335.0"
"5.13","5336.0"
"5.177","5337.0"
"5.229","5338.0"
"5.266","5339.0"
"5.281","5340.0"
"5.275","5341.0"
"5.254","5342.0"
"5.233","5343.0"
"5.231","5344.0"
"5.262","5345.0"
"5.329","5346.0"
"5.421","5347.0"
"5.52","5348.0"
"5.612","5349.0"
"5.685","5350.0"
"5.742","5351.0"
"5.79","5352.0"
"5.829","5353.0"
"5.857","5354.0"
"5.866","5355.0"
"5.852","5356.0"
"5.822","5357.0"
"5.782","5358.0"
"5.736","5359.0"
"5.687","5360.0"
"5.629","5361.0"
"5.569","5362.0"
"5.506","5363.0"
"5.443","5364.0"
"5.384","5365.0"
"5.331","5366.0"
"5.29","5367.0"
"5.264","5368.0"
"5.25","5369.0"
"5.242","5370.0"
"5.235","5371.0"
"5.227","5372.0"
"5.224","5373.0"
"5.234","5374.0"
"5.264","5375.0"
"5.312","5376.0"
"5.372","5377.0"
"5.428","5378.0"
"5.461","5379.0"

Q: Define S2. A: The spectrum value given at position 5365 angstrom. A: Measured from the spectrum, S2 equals 5.384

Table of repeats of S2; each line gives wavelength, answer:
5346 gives 5.329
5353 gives 5.829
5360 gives 5.687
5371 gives 5.235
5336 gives 5.13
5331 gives 5.171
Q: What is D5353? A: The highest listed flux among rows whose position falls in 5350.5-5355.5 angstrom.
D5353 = 5.866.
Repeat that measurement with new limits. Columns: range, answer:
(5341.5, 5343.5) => 5.254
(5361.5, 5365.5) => 5.569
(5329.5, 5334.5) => 5.203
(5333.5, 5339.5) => 5.266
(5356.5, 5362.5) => 5.822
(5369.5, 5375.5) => 5.264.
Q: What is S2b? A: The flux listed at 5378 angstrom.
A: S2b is 5.428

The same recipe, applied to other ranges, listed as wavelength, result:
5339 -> 5.266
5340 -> 5.281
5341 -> 5.275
